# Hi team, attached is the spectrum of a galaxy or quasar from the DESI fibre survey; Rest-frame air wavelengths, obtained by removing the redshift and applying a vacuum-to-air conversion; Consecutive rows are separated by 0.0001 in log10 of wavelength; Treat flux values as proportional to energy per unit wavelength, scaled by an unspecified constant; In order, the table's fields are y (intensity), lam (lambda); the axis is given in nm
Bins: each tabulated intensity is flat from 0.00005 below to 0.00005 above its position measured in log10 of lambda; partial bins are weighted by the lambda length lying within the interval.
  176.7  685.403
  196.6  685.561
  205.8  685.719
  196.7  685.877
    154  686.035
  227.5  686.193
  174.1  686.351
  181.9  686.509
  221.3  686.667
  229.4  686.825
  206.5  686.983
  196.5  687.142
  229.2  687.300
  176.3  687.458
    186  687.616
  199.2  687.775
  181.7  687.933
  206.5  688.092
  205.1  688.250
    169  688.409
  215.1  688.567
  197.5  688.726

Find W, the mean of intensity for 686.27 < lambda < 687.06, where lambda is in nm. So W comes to 203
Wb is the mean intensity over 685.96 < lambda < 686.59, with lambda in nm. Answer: 185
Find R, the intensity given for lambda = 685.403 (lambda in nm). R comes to 176.7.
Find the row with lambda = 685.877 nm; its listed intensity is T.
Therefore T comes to 196.7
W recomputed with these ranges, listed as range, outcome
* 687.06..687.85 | 197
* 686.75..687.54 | 207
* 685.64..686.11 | 186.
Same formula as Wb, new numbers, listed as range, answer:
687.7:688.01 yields 191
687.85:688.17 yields 194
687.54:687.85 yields 192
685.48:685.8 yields 201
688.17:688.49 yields 188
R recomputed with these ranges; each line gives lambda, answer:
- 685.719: 205.8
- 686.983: 206.5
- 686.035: 154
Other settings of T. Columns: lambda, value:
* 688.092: 206.5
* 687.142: 196.5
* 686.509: 181.9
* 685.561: 196.6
